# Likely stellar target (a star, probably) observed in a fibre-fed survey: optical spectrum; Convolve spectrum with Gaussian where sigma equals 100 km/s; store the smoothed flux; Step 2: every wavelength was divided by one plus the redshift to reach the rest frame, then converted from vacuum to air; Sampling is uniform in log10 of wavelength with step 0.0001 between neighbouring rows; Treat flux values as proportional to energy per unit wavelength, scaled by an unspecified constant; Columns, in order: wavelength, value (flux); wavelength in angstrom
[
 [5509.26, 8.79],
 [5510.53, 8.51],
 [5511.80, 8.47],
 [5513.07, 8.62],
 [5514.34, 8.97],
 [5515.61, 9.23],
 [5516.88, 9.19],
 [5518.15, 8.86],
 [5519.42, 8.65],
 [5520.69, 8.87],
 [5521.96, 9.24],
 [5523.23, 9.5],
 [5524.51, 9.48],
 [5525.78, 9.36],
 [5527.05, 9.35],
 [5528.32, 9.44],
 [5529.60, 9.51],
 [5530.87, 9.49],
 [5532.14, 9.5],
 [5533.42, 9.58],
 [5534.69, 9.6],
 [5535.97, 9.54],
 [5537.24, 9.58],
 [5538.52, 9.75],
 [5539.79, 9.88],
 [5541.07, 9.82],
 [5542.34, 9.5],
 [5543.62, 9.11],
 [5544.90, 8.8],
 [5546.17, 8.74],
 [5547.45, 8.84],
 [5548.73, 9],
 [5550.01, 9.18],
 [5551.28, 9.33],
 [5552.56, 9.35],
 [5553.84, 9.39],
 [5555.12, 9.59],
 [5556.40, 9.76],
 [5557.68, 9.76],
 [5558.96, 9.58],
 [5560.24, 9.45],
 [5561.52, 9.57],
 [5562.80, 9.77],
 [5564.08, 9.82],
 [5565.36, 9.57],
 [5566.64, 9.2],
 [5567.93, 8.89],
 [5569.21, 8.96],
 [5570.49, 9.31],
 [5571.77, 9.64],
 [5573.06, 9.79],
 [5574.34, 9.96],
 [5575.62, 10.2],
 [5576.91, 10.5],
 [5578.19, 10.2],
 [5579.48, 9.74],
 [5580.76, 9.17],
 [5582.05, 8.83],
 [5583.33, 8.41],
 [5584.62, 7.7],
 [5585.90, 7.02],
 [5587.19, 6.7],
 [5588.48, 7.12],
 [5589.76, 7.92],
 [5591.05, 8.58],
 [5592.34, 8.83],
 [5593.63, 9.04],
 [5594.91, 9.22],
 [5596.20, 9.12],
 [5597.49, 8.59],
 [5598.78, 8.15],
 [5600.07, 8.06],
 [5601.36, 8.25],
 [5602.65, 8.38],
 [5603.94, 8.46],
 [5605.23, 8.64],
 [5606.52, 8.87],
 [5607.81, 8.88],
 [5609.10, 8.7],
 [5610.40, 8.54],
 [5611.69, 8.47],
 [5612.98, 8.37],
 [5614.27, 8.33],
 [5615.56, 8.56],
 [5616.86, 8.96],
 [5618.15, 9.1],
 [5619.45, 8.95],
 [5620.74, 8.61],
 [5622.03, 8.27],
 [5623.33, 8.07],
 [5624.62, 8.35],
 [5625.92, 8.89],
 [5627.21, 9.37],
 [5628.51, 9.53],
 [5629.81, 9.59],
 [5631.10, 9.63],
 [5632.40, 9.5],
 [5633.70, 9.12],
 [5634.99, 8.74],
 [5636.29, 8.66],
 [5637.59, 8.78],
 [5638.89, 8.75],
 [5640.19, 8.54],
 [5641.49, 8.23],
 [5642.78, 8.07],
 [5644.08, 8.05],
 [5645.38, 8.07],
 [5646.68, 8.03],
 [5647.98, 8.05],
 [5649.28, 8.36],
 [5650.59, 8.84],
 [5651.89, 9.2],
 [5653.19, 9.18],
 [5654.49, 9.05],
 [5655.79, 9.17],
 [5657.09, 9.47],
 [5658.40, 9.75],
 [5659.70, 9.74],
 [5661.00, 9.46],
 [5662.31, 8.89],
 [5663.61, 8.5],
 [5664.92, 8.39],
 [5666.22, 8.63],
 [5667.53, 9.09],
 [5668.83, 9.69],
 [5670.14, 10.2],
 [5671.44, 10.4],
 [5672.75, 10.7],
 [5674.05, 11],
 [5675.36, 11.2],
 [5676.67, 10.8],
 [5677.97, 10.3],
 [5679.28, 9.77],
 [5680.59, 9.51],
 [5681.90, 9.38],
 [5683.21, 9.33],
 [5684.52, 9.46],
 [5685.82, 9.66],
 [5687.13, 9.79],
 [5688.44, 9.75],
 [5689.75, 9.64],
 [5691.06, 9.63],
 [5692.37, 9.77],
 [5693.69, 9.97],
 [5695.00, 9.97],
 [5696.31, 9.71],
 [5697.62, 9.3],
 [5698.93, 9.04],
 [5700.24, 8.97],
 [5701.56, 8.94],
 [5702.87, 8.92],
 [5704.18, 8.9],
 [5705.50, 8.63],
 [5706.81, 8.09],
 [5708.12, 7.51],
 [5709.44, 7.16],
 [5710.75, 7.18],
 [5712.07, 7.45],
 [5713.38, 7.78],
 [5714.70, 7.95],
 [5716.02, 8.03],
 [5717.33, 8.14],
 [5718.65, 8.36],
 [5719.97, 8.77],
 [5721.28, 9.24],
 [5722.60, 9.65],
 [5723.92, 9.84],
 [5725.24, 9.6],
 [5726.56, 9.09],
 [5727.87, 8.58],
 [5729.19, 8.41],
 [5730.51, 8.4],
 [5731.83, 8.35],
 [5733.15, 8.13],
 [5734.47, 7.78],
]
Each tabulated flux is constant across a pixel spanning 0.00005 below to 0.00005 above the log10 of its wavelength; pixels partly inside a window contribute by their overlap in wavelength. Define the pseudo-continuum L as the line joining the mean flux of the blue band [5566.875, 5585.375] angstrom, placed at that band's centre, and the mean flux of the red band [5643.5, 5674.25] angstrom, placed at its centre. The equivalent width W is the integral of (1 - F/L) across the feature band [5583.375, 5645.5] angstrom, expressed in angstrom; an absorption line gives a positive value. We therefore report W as 4.72 angstrom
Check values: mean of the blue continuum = 9.36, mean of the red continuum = 9.14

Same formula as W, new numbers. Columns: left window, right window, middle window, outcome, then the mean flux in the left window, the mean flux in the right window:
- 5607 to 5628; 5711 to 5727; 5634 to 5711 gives -4.73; 8.66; 8.61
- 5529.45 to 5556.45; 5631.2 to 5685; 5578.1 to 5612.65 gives 3.12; 9.39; 9.22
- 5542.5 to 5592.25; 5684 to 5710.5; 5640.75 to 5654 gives 1.01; 9.12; 9.11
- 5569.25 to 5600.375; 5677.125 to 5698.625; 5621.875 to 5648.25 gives 1.57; 8.84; 9.69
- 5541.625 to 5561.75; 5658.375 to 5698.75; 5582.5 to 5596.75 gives 1.93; 9.31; 9.71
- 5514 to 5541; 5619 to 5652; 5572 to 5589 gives 0.26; 9.37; 8.69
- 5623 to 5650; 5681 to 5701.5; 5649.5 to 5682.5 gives -1.61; 8.69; 9.54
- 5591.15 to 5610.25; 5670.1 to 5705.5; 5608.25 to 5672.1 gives 1.89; 8.65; 9.75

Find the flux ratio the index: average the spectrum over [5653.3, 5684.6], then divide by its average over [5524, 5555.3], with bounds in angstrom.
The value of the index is 1.03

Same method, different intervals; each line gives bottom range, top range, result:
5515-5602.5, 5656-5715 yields 1.01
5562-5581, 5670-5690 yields 1.04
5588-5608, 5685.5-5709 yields 1.08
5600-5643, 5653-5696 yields 1.11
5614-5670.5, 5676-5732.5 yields 1.01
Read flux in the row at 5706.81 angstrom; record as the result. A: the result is 8.09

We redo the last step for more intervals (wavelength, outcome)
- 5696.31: 9.71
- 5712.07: 7.45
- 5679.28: 9.77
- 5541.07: 9.82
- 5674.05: 11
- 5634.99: 8.74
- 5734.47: 7.78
